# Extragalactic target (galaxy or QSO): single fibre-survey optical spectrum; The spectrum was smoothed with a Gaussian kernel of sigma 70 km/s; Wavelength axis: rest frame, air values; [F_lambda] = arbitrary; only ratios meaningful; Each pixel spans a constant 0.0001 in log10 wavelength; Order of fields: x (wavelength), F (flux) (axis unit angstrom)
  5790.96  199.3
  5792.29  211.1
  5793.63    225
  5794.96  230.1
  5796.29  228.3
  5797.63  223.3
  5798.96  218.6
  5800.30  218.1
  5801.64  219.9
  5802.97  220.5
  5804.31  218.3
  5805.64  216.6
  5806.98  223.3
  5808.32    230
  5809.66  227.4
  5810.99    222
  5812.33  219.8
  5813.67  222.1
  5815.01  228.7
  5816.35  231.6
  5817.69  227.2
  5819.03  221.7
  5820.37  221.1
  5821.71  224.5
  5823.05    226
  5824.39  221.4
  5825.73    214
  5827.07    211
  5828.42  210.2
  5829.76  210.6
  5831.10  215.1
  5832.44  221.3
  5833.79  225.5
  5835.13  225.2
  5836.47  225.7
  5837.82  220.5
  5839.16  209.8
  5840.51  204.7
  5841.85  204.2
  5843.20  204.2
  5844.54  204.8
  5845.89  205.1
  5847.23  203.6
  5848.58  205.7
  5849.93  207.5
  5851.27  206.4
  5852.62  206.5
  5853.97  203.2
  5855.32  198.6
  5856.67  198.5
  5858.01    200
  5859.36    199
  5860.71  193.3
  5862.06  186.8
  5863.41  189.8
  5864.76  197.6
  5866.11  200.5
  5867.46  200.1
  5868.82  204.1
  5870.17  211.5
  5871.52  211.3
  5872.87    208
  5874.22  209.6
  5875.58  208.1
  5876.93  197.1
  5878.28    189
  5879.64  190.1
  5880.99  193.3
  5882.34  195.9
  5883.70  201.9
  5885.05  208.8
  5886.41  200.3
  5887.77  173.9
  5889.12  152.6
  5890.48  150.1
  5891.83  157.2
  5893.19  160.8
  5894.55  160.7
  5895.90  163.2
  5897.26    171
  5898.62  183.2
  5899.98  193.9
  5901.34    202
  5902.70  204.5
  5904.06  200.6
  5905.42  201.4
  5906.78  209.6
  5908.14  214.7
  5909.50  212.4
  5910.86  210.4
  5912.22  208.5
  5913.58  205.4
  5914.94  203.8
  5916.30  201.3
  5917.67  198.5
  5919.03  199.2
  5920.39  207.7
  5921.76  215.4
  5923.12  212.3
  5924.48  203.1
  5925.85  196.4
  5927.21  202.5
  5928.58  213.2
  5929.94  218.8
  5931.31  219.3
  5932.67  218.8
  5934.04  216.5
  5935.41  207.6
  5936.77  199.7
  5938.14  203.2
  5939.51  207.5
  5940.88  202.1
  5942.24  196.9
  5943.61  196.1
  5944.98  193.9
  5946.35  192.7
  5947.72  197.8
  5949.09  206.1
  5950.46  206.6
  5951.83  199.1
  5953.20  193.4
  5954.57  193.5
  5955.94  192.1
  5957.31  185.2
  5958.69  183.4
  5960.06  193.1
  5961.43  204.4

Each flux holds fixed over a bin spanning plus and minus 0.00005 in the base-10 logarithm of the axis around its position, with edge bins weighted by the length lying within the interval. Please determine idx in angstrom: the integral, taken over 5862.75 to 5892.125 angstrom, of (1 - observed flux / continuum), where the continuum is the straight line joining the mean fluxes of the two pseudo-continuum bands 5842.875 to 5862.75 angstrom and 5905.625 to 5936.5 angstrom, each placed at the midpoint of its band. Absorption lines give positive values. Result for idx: 1.5 angstrom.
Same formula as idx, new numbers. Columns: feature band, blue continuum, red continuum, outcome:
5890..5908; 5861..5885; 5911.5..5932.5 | 1.9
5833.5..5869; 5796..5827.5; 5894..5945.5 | 1.7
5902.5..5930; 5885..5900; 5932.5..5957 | -3.3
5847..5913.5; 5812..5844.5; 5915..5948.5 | 5.2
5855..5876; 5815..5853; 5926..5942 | 1.2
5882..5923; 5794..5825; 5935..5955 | 2.9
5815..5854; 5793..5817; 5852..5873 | -0.6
